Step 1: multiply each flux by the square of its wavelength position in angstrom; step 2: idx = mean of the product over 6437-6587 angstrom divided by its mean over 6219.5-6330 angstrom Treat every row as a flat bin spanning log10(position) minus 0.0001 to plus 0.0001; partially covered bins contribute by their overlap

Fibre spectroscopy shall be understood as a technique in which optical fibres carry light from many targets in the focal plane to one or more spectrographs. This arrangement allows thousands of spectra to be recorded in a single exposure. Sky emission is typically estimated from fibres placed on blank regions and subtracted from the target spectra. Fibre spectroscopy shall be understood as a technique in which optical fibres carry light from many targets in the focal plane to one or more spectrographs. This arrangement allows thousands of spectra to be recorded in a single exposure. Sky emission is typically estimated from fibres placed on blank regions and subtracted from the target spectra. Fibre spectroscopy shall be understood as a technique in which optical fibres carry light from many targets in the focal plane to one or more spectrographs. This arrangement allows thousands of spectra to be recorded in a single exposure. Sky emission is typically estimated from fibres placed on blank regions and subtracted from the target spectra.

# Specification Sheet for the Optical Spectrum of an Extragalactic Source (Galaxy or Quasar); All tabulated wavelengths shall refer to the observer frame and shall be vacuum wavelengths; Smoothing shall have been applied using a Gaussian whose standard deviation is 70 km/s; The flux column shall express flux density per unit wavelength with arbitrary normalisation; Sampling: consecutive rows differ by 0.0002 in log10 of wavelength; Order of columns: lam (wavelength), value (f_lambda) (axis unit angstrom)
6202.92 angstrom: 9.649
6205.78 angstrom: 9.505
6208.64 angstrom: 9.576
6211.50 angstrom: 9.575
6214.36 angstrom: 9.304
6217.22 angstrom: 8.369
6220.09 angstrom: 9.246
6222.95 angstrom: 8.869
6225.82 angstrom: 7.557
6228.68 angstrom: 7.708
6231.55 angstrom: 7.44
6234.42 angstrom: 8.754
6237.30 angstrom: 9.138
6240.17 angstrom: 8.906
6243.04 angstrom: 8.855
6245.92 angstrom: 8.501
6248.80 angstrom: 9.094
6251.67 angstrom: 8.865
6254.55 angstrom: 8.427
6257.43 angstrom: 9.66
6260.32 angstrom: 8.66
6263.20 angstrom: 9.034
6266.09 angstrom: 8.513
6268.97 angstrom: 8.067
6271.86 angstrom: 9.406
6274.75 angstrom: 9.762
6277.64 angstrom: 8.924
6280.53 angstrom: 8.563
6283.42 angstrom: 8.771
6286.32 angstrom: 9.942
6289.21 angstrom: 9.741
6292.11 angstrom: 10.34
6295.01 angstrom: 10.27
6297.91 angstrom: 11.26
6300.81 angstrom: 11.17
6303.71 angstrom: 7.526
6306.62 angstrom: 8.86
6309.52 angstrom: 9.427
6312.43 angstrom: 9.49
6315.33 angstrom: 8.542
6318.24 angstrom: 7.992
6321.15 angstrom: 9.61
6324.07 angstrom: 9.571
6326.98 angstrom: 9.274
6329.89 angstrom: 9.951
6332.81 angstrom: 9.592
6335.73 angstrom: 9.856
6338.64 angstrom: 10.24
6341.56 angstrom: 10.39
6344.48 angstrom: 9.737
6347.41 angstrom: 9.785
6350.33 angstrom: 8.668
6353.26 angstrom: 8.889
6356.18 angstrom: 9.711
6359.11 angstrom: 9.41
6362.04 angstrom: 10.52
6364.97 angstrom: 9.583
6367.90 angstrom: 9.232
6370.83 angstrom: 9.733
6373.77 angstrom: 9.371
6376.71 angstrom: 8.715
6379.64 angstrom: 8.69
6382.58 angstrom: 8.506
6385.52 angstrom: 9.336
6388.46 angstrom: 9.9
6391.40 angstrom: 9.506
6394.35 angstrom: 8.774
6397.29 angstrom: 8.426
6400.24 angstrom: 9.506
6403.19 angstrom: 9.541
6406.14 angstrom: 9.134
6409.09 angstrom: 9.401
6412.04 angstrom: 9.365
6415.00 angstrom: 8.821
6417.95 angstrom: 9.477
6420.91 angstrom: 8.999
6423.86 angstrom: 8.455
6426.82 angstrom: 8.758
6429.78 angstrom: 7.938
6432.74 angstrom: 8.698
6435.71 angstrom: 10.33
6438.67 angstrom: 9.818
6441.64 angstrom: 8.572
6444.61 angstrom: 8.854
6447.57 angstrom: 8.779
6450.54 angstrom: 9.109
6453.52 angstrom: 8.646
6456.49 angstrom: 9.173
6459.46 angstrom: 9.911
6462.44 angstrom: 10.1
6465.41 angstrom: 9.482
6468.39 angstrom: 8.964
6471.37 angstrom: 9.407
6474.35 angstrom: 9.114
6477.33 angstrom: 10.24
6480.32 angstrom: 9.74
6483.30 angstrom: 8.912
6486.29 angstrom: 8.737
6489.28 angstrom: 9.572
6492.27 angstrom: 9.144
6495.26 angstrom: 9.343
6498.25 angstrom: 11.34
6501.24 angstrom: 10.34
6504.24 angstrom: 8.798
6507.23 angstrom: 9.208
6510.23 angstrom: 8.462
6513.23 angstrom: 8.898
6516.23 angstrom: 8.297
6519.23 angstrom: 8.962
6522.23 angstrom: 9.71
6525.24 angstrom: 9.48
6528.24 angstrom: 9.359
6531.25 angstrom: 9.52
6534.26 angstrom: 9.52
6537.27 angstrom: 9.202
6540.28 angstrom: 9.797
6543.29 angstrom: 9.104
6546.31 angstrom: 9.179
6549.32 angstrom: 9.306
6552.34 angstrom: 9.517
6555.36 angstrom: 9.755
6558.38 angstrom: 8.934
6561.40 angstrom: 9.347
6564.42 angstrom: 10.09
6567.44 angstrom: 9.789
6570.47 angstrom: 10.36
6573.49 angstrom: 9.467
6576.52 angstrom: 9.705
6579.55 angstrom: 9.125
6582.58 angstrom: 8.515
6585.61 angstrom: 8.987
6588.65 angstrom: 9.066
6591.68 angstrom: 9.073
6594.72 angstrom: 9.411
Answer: 1.11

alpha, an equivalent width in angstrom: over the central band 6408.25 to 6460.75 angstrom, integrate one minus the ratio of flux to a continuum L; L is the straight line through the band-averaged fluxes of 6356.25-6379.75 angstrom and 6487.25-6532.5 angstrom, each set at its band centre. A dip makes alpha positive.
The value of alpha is 2.0 angstrom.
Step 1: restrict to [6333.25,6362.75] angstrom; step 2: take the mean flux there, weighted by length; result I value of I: 9.7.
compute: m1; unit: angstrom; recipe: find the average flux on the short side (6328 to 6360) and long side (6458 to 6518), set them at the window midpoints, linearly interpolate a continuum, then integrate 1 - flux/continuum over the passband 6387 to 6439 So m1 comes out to 2.1 angstrom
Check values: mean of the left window 9.66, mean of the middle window 9.14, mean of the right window 9.4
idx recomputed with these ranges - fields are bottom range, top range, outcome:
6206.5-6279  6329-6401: 1.11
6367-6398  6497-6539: 1.07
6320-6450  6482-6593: 1.05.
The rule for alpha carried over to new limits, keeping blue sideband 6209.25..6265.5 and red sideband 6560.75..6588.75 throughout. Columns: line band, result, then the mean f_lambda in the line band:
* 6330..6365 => -2.86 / 9.71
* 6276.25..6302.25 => -3.03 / 9.89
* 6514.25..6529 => 0.33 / 9.15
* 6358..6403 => -1.18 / 9.29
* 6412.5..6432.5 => 0.81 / 8.77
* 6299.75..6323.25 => -0.40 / 9.05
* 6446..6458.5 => 0.32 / 8.97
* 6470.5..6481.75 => -0.46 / 9.63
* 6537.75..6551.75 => 0.08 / 9.35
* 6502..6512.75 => 0.45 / 8.93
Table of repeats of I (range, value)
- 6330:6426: 9.36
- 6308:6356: 9.45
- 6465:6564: 9.36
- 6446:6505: 9.45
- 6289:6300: 10.5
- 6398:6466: 9.16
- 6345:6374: 9.5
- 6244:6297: 9.16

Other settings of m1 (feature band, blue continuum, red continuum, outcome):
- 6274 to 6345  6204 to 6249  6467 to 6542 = -4.8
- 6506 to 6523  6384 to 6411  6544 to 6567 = 0.9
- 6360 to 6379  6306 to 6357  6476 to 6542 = -0.1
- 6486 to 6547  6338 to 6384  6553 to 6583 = 1.1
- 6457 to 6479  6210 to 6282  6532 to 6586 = -0.8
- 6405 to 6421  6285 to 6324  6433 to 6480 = 0.3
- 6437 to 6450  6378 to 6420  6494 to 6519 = 0.3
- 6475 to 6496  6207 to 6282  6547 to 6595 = -0.3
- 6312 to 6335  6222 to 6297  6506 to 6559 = -0.7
